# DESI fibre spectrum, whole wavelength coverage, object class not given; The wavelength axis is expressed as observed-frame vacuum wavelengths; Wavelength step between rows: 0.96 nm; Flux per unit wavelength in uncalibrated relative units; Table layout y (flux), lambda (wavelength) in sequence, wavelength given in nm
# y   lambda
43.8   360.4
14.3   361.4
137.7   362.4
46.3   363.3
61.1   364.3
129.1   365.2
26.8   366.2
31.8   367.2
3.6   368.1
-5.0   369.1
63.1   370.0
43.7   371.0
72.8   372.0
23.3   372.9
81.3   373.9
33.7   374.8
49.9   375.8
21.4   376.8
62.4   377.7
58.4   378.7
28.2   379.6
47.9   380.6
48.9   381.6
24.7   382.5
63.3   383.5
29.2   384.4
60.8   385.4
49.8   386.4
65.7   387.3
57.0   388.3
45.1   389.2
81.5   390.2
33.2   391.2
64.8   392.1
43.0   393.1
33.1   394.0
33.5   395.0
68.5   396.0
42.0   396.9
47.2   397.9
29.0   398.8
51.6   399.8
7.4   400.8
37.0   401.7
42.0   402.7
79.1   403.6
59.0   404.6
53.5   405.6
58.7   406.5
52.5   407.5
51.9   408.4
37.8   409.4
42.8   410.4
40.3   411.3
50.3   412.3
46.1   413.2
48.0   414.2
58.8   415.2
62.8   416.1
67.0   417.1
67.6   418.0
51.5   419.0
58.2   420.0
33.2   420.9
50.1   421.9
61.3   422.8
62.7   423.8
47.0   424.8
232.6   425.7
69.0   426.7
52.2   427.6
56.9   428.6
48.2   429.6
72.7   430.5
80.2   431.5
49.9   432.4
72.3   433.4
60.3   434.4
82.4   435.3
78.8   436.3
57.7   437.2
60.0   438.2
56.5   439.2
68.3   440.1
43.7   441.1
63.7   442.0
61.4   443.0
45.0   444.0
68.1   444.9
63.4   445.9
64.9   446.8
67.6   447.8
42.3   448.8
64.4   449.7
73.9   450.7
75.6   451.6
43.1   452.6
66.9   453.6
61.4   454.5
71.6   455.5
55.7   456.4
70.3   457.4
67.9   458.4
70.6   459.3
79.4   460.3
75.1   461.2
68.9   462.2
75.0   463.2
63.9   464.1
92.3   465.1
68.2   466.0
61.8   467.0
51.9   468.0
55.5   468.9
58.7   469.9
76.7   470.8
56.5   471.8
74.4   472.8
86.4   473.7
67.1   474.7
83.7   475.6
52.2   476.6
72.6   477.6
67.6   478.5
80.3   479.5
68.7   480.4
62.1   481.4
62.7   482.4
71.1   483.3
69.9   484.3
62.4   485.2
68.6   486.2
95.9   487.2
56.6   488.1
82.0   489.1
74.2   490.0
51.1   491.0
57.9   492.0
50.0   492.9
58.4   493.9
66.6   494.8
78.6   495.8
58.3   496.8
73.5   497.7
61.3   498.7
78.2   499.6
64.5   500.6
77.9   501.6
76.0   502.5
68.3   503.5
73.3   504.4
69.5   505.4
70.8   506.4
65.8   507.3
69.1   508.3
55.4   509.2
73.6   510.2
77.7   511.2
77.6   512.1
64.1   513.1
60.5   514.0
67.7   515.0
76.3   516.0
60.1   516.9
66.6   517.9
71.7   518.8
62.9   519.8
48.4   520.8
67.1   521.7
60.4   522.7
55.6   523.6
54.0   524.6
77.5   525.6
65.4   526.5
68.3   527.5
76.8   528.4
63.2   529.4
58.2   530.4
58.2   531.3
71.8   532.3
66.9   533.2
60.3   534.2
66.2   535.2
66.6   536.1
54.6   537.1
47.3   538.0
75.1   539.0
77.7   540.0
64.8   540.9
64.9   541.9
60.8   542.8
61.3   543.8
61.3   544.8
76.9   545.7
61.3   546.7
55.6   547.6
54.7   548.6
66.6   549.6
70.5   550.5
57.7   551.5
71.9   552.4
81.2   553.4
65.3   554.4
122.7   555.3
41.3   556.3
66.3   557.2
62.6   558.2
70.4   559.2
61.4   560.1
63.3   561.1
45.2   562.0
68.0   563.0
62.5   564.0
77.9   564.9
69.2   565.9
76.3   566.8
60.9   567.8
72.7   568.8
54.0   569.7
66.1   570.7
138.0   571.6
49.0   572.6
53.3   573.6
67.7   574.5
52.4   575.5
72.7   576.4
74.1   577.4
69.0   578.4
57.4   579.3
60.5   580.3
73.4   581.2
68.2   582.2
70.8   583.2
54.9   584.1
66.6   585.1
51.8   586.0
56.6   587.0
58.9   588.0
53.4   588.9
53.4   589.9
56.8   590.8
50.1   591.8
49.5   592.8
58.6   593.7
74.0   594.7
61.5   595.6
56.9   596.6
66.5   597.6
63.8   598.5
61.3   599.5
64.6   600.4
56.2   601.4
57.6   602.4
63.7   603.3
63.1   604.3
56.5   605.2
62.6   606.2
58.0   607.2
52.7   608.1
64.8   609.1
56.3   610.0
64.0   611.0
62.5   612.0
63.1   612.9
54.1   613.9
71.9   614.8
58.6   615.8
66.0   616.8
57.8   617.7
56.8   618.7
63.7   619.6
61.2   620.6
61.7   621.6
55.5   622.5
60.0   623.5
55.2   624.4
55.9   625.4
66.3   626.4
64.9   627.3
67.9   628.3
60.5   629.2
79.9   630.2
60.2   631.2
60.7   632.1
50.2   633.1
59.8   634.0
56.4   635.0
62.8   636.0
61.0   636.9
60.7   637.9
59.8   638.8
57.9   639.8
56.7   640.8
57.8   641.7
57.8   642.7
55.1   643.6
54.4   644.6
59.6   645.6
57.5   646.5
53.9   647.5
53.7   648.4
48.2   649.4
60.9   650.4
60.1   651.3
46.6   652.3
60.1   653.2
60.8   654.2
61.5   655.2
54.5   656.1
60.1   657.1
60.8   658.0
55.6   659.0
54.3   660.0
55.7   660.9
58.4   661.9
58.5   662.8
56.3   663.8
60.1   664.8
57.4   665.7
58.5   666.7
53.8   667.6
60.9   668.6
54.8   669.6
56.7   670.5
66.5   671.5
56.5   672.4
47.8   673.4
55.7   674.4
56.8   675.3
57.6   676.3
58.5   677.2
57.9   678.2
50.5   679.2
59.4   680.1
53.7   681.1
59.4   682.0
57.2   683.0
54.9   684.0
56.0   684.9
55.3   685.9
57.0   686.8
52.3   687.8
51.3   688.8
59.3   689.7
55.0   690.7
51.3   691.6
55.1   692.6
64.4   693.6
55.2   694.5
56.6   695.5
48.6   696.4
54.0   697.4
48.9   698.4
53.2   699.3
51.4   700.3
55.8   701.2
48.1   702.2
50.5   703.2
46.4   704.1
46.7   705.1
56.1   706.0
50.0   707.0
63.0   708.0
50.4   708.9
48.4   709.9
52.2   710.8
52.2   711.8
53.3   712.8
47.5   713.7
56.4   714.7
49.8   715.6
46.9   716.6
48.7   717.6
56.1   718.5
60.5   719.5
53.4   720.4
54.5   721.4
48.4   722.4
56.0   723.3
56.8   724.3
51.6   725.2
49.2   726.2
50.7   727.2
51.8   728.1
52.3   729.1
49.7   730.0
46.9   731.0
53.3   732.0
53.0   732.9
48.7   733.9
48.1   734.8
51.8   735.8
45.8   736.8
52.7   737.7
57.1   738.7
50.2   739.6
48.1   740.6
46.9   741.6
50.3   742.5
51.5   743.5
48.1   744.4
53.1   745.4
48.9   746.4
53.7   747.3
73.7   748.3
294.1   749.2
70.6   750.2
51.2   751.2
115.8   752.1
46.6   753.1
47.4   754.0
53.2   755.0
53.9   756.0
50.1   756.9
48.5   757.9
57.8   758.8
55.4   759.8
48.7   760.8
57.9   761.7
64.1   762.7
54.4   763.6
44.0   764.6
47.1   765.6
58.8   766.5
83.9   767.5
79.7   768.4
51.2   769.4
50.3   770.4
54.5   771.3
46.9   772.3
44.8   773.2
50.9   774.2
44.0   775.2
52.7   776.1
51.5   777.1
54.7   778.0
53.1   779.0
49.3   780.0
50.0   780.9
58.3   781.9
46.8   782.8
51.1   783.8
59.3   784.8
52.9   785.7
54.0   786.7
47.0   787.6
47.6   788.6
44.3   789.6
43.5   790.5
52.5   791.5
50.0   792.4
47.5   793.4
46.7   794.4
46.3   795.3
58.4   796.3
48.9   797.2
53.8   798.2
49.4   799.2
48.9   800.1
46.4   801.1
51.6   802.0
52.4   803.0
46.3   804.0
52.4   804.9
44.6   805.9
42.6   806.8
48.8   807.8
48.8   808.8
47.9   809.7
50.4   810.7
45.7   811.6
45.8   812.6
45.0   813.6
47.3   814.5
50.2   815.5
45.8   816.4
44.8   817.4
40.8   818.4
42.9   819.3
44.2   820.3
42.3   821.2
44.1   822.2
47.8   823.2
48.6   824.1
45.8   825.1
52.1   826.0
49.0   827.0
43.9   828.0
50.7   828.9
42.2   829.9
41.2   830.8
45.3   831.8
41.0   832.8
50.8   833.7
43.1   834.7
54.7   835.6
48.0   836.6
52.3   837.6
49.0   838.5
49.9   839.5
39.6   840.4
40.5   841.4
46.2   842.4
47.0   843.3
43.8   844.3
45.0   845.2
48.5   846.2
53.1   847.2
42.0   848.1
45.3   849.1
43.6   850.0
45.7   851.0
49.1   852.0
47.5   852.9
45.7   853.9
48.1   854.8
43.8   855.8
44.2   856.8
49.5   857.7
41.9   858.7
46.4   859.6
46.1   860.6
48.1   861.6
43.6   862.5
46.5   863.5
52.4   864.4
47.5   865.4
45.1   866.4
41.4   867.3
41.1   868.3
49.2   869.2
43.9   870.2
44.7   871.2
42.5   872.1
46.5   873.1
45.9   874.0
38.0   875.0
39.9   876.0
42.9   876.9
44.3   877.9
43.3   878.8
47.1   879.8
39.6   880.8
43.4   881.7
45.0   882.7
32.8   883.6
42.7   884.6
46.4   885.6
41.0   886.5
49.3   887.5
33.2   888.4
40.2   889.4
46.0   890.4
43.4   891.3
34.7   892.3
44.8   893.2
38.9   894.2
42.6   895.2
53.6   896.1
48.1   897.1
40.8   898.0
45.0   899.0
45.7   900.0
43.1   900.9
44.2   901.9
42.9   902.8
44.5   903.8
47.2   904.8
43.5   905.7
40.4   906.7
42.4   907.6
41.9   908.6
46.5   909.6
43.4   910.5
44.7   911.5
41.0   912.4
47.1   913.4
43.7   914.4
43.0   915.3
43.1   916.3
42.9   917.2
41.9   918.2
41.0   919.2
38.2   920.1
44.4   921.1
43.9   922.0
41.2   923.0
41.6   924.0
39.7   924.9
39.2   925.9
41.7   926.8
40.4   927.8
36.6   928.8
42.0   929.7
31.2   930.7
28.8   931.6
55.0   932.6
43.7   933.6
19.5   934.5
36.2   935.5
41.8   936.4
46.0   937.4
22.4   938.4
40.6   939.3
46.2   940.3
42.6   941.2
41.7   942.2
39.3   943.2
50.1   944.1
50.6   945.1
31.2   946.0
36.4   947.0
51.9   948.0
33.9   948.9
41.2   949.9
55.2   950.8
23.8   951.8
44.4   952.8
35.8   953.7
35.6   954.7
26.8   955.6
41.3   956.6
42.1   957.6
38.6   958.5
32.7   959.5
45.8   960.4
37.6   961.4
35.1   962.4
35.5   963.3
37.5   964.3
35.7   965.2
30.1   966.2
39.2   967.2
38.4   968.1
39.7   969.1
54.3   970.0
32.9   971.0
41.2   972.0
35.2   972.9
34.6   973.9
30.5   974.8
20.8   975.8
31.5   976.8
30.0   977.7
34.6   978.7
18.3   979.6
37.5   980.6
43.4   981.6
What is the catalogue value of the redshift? 0.14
